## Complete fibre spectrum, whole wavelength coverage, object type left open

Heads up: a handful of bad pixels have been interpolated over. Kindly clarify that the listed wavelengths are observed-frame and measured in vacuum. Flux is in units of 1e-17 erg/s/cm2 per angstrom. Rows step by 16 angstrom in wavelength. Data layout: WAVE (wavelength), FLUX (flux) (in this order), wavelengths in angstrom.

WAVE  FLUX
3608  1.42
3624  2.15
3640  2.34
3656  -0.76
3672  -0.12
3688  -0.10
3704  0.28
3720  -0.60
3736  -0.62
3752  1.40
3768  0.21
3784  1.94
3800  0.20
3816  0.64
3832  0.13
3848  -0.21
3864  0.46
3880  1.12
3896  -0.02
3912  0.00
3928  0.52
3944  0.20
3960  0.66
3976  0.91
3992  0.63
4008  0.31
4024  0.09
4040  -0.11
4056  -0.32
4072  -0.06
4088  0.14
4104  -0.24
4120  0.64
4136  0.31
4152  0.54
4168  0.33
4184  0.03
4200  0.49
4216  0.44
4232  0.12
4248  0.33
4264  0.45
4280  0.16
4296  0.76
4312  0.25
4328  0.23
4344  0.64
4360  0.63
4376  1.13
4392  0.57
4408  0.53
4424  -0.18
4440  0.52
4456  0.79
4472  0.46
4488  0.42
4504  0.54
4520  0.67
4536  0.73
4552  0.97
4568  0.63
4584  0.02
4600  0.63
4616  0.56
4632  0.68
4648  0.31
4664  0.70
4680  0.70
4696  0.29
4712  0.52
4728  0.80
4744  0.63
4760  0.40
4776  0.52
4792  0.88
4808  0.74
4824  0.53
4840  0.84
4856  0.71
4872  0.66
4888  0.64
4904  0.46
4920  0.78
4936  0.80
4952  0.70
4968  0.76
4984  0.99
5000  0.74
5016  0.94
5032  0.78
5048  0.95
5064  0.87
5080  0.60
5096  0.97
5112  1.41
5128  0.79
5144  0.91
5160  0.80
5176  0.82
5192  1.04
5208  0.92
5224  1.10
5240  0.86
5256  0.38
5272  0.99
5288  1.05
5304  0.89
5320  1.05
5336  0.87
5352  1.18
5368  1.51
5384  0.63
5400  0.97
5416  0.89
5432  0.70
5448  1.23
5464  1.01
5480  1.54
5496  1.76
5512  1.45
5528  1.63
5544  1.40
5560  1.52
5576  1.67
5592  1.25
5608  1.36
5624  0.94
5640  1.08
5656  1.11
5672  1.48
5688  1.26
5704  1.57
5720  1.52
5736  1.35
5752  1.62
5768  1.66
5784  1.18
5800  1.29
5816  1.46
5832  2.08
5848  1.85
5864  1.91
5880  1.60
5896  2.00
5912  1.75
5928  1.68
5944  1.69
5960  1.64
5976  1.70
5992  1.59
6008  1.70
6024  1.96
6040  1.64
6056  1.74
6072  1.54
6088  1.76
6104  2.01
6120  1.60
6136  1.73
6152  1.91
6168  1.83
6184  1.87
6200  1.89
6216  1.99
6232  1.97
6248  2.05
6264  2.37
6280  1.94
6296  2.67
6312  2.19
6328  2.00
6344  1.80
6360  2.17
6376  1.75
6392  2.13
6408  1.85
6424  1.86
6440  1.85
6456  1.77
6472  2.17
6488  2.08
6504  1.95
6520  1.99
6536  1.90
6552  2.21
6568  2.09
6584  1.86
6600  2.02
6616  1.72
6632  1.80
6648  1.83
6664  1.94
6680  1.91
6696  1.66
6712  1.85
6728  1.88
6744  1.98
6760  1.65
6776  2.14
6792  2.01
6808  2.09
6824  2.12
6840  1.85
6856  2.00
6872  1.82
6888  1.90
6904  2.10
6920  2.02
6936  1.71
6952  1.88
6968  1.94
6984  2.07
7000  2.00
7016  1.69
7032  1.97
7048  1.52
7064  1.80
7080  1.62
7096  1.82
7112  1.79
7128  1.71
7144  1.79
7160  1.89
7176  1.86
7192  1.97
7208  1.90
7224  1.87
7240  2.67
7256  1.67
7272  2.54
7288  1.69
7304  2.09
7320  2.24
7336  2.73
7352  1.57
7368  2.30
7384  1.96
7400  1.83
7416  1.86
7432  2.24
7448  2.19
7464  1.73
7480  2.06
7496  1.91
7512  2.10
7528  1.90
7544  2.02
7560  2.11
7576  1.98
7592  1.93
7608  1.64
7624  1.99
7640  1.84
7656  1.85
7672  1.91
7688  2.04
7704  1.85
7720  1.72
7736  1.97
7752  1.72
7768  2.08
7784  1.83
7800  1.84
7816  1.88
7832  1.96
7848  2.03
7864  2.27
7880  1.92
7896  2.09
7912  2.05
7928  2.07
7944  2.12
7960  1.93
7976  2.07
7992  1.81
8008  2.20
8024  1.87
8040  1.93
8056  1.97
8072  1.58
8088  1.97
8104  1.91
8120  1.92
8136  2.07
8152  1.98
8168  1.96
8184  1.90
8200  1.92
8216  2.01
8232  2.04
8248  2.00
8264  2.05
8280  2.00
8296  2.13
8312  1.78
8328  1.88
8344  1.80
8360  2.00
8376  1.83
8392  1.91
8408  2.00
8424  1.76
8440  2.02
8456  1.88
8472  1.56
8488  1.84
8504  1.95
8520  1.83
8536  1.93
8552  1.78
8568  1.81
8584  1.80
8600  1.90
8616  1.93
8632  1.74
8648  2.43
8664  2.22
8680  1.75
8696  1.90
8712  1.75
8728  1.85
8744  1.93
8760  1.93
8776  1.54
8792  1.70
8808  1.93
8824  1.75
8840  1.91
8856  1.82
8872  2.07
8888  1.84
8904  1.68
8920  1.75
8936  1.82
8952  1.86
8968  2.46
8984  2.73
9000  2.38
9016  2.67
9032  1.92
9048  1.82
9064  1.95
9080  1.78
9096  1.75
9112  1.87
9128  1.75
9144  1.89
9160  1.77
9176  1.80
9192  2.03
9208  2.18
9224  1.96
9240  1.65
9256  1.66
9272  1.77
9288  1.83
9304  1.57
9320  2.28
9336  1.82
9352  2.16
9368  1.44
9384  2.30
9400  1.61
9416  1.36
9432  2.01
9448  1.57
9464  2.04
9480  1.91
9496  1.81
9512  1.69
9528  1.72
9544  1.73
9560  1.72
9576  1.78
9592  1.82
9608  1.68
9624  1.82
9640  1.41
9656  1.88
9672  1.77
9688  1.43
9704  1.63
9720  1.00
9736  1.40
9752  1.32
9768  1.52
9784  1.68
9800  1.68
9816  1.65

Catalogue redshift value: 0.369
